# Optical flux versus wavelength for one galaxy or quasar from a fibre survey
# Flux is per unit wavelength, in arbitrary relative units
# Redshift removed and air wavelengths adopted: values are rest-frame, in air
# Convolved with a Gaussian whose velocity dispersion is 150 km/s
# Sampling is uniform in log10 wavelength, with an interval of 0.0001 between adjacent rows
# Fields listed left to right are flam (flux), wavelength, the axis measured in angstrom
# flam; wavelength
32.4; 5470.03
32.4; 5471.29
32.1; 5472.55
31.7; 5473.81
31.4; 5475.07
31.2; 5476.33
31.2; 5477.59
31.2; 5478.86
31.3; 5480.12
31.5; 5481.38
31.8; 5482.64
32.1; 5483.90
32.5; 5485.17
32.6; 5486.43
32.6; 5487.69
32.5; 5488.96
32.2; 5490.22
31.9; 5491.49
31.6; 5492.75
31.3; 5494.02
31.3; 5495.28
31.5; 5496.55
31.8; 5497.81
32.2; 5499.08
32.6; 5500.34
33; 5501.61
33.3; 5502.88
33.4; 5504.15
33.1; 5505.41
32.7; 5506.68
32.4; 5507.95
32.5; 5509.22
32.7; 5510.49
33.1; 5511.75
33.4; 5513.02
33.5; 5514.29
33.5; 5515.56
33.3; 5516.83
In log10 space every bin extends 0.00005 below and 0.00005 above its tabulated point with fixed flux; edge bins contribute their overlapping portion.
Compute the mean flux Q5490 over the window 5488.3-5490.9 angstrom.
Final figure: 32.2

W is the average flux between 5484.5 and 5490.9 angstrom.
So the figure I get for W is 32.4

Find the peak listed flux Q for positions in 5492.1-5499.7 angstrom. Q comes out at 32.2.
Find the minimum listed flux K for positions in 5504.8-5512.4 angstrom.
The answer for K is 32.4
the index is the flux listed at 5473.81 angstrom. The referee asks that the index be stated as 31.7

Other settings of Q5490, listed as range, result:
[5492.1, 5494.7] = 31.5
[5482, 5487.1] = 32.3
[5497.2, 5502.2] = 32.4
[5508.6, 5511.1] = 32.6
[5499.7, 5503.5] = 33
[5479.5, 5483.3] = 31.6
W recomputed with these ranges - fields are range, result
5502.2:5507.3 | 33.1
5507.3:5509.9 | 32.4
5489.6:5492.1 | 32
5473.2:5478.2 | 31.4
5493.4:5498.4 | 31.5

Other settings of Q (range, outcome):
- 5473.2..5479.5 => 31.7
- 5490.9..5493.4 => 31.9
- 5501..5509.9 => 33.4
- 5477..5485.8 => 32.5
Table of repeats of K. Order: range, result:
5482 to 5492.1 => 31.8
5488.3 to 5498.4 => 31.3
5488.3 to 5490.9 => 32.2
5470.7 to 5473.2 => 32.1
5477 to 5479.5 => 31.2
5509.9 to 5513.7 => 32.7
